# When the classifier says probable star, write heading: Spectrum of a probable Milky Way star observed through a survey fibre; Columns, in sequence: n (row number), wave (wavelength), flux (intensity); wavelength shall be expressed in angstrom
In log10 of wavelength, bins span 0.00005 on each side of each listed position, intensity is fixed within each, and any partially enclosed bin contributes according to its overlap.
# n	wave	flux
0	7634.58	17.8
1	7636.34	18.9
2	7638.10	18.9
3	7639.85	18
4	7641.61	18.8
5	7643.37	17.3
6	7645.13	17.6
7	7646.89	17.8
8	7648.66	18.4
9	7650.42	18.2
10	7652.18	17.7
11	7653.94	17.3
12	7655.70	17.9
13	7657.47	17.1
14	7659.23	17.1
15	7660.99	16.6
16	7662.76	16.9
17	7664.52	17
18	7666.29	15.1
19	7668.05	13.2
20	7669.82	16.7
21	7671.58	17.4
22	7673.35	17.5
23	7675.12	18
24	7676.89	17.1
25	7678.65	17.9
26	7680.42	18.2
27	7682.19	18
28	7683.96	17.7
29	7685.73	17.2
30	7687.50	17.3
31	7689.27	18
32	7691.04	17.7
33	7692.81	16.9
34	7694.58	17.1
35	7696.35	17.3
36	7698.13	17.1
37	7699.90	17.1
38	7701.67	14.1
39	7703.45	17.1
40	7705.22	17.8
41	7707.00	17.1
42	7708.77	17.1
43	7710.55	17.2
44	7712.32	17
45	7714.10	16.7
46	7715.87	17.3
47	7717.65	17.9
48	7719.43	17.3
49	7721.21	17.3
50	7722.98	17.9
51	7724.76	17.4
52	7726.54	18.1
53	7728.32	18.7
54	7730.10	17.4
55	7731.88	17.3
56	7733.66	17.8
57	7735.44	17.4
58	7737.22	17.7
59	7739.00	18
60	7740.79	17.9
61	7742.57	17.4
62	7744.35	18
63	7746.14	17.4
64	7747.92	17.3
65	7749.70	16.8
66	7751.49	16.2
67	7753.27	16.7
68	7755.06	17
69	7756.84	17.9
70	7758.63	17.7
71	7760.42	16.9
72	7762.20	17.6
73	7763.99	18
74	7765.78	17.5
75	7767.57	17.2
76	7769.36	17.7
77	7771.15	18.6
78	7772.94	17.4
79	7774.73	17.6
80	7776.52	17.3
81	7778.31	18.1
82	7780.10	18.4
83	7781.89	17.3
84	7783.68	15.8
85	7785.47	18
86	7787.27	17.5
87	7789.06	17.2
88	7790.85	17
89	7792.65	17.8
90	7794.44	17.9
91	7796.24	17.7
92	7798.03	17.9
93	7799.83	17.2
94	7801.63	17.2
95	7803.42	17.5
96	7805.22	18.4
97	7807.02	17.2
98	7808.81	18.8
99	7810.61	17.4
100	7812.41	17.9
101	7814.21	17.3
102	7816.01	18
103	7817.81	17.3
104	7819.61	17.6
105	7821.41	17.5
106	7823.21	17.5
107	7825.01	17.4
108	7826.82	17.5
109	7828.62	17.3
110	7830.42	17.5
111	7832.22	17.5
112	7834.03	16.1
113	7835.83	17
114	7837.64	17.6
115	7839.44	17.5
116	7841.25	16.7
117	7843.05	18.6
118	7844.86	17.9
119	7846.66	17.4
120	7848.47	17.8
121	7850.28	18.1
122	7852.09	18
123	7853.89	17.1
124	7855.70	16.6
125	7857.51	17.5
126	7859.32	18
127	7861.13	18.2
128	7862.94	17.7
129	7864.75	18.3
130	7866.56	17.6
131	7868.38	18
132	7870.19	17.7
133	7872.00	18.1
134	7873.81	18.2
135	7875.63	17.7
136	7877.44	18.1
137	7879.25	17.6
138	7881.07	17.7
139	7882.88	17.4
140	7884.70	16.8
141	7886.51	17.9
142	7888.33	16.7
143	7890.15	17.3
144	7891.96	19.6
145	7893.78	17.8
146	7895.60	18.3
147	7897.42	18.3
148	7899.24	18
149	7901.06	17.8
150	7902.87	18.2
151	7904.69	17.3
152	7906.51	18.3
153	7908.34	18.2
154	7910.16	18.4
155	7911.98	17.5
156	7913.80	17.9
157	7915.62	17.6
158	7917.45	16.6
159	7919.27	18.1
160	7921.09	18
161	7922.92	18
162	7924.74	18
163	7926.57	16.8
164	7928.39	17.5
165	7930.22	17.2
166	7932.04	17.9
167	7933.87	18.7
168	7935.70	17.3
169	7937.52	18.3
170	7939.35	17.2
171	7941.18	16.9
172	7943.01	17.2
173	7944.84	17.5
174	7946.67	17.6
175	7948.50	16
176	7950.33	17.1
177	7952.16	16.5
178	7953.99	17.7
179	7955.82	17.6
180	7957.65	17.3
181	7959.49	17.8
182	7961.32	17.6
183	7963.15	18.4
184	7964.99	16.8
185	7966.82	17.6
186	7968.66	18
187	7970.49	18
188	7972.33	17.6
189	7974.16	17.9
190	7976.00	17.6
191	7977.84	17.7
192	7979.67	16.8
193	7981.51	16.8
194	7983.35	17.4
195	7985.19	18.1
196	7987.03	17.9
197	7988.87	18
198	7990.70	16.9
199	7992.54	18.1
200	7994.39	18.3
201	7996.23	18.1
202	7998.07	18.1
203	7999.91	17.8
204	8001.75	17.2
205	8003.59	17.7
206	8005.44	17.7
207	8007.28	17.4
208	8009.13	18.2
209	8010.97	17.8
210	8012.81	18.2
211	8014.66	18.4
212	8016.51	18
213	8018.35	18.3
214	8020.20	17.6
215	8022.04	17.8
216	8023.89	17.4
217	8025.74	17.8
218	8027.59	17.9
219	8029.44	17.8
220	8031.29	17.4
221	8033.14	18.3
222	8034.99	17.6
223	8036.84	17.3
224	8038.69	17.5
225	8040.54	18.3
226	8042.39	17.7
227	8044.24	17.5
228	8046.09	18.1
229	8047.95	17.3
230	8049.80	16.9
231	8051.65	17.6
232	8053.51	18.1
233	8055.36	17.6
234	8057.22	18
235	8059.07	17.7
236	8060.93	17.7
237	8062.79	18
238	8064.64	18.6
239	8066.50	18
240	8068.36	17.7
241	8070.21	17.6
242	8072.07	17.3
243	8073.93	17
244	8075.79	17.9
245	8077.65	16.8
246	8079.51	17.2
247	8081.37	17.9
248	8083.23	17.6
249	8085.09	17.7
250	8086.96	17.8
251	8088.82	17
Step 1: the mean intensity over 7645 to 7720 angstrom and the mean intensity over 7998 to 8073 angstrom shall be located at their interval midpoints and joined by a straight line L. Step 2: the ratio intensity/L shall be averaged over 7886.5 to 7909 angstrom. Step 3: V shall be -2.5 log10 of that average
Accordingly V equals -0.026 mag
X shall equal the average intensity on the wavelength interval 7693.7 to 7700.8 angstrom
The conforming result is 17.1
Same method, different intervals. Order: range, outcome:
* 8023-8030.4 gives 17.7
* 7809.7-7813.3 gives 17.6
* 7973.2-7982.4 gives 17.4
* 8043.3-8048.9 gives 17.6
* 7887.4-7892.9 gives 17.9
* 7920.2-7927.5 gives 17.7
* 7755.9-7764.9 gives 17.6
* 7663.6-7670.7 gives 15.5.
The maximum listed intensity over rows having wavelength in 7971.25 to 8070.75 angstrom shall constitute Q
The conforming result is 18.6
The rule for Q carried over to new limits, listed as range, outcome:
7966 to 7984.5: 18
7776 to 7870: 18.8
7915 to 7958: 18.7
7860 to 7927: 19.6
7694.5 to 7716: 17.8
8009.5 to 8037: 18.4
